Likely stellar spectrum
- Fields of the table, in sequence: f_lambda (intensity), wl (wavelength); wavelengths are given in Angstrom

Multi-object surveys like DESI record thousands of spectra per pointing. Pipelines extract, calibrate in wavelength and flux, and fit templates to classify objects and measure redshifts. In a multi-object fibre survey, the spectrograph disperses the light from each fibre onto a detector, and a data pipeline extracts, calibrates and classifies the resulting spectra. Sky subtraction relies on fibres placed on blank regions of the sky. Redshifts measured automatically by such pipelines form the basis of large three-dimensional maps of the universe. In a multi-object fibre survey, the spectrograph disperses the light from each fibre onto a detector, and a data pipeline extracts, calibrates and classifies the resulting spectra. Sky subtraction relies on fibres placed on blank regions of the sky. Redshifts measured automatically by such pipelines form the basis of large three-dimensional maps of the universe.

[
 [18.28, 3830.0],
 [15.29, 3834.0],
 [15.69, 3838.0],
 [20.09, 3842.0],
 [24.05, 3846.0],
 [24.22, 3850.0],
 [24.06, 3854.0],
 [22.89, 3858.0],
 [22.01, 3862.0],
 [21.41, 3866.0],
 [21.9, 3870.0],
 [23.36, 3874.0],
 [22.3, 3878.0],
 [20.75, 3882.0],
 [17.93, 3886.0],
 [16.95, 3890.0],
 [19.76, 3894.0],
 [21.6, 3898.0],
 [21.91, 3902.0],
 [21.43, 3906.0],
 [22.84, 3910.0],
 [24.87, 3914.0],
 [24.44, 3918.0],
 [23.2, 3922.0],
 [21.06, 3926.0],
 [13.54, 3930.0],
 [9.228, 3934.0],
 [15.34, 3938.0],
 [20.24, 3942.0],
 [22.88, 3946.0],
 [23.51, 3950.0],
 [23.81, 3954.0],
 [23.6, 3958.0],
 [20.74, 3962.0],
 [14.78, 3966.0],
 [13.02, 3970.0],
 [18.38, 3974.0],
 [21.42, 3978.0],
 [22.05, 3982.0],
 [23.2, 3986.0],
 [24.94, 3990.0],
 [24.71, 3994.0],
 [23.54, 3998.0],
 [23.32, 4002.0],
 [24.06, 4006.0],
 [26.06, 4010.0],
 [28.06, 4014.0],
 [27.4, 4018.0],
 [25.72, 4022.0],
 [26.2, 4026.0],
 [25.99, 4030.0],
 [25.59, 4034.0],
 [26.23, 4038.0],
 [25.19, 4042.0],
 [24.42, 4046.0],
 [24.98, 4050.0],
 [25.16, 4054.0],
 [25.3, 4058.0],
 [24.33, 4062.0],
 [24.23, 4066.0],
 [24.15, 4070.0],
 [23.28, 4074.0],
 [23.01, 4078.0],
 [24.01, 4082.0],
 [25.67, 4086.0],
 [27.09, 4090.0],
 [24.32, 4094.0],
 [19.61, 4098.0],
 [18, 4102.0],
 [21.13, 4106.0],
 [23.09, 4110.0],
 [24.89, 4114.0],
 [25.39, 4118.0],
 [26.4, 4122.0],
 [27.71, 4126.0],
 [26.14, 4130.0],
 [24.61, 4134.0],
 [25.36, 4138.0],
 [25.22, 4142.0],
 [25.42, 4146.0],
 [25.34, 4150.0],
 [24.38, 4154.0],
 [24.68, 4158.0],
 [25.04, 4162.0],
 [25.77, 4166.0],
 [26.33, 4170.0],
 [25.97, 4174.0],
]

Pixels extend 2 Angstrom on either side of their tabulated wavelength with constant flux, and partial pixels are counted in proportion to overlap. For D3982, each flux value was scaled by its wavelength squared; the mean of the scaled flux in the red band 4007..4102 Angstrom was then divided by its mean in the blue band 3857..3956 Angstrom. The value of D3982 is 1.29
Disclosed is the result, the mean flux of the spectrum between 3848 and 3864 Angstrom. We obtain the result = 23.3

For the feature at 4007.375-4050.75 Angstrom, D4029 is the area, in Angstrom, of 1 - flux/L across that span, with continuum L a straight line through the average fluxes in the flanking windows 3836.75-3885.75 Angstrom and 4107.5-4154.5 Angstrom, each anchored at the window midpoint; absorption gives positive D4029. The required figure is -3.6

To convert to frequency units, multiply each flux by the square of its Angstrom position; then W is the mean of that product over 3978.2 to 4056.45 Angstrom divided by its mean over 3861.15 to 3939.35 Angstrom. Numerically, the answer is 1.31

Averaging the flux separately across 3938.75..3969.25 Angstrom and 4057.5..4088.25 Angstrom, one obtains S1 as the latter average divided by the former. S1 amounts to 1.2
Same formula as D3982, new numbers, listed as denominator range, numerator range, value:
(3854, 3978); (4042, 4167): 1.32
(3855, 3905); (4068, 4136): 1.27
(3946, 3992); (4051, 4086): 1.22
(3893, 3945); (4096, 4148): 1.33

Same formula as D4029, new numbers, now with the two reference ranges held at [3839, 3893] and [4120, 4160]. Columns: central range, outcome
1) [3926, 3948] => 5.7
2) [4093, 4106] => 2.3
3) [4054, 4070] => -0.2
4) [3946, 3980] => 4.2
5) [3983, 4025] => -2.7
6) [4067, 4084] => 0.6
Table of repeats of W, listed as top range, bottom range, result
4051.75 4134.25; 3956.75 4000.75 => 1.22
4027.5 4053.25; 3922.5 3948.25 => 1.53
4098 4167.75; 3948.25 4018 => 1.17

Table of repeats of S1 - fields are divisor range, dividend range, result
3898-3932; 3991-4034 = 1.18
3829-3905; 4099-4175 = 1.19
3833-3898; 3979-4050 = 1.20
